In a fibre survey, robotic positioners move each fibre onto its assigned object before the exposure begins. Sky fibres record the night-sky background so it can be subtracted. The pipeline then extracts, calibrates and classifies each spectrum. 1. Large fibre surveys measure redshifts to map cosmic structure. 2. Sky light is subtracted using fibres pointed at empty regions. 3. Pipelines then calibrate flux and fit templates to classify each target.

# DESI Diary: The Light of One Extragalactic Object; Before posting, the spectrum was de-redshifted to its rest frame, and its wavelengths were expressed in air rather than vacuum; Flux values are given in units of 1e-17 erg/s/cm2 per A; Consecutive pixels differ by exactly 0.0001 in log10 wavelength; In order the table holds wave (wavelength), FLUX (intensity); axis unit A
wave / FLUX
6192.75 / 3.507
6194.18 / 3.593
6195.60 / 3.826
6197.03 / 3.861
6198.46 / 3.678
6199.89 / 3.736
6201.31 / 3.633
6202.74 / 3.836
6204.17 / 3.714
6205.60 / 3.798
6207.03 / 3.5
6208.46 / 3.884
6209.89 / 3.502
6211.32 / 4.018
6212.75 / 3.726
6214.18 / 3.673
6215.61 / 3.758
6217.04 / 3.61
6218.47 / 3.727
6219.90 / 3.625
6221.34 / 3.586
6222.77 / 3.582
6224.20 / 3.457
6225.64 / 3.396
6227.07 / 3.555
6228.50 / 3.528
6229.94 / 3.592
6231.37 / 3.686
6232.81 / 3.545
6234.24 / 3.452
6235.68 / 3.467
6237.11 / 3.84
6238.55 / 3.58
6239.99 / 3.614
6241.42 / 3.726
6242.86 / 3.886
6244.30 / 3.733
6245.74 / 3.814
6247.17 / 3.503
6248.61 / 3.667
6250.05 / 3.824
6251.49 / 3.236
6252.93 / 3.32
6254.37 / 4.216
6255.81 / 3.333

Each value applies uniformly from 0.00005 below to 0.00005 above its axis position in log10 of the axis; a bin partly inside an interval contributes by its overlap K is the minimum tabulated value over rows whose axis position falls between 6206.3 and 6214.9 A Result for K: 3.5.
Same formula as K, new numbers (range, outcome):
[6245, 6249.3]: 3.503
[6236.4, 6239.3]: 3.58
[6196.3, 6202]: 3.633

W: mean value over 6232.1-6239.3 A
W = 3.58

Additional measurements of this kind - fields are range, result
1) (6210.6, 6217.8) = 3.76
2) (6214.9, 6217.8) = 3.69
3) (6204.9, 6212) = 3.74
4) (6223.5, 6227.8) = 3.47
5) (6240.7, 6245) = 3.78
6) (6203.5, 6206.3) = 3.75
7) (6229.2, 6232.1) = 3.63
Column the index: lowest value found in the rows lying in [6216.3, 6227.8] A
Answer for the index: 3.396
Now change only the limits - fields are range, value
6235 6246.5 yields 3.467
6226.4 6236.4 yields 3.452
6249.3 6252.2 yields 3.236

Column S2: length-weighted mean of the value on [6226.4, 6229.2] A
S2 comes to 3.55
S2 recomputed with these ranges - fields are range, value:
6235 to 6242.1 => 3.65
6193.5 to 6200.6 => 3.74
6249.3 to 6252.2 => 3.53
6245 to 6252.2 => 3.61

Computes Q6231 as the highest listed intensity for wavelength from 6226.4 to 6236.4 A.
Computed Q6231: 3.686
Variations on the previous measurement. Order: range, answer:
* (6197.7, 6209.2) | 3.884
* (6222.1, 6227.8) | 3.582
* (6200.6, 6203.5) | 3.836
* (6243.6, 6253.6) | 3.824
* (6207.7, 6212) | 4.018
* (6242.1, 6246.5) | 3.886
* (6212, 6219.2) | 3.758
